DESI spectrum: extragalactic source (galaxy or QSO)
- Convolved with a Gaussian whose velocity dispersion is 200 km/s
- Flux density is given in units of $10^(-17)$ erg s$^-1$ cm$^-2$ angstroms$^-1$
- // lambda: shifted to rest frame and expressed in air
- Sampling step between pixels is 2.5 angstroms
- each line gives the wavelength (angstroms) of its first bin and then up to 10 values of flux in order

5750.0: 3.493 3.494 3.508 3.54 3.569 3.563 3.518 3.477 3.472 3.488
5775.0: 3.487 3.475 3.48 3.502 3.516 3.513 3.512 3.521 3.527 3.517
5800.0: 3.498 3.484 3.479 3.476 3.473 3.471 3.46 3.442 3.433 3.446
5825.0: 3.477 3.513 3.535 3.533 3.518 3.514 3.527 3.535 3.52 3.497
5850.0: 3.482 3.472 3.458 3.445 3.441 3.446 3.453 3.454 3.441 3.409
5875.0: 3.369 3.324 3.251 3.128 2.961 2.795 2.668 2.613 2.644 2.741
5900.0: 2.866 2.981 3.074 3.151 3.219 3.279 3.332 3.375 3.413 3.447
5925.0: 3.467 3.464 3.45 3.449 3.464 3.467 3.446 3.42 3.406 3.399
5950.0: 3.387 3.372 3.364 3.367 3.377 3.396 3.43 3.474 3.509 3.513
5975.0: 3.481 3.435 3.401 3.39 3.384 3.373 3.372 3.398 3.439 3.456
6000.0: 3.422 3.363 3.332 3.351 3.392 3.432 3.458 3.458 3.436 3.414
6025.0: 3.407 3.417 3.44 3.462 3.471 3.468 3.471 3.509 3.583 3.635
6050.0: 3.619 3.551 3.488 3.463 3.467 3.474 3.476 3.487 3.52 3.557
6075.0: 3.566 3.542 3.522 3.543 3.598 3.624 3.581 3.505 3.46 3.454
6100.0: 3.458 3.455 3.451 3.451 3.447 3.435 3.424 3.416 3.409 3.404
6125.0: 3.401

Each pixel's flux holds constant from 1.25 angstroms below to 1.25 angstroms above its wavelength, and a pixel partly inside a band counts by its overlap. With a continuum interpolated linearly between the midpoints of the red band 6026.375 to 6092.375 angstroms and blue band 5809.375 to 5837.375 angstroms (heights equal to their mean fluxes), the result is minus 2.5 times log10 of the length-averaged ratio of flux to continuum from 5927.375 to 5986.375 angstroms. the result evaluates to 0.025 mag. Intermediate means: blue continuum 3.48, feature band 3.43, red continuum 3.52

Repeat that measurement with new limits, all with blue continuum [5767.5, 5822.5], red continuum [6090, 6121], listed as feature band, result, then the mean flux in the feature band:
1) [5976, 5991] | 0.02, 3.39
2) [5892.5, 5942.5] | 0.08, 3.24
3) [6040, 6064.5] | -0.02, 3.53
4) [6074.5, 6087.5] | -0.03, 3.56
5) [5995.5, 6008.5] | 0.02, 3.39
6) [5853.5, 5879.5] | 0.02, 3.42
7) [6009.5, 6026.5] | 0.01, 3.43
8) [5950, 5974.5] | 0.01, 3.42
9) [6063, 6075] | -0.02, 3.51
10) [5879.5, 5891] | 0.18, 2.95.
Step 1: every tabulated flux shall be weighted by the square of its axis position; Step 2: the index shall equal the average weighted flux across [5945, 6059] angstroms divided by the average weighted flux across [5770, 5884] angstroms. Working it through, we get 1.1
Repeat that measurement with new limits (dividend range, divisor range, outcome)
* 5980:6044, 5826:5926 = 1.09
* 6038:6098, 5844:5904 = 1.18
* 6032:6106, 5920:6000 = 1.06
